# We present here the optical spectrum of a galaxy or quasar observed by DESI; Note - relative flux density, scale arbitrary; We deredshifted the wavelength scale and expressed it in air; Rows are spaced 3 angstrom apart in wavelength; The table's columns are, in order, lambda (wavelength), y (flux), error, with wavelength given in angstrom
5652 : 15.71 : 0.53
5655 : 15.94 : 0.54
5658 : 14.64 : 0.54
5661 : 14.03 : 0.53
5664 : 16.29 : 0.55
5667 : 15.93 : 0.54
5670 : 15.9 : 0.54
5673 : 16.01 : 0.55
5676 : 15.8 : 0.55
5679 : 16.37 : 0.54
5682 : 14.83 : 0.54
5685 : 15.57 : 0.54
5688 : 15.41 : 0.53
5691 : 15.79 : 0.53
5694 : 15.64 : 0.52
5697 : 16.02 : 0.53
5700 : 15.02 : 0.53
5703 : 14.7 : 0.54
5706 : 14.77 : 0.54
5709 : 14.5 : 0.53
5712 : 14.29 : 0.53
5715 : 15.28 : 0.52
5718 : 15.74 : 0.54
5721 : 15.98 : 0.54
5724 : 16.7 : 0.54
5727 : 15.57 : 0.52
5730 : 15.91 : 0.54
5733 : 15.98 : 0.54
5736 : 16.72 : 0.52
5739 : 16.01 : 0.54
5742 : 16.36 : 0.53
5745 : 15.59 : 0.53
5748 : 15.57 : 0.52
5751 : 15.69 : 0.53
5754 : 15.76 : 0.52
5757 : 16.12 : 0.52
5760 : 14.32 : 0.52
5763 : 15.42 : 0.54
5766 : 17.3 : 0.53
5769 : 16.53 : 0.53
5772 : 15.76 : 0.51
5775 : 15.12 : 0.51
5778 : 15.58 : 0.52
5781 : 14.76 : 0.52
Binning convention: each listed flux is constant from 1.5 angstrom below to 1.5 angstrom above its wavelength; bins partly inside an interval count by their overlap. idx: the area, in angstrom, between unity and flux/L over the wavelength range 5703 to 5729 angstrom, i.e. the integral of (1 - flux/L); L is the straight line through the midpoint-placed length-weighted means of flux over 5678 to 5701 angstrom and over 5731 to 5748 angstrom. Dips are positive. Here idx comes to 0.85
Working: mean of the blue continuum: 15.6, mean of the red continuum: 16.1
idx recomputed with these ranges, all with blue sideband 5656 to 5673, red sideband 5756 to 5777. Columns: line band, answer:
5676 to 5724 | 0.5 angstrom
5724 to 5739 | -0.4 angstrom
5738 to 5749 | -0.1 angstrom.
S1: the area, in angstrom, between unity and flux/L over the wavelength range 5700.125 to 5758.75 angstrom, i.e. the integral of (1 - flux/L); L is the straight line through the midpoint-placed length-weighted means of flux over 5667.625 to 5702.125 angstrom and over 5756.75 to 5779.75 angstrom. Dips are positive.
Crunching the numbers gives 0.29 angstrom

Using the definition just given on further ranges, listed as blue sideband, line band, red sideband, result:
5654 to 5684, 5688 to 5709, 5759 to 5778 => 0.48 angstrom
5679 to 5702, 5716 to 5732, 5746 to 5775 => -0.32 angstrom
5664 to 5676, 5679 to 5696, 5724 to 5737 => 0.49 angstrom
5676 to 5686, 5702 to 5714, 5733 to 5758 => 0.90 angstrom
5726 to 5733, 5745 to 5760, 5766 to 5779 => 0.24 angstrom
